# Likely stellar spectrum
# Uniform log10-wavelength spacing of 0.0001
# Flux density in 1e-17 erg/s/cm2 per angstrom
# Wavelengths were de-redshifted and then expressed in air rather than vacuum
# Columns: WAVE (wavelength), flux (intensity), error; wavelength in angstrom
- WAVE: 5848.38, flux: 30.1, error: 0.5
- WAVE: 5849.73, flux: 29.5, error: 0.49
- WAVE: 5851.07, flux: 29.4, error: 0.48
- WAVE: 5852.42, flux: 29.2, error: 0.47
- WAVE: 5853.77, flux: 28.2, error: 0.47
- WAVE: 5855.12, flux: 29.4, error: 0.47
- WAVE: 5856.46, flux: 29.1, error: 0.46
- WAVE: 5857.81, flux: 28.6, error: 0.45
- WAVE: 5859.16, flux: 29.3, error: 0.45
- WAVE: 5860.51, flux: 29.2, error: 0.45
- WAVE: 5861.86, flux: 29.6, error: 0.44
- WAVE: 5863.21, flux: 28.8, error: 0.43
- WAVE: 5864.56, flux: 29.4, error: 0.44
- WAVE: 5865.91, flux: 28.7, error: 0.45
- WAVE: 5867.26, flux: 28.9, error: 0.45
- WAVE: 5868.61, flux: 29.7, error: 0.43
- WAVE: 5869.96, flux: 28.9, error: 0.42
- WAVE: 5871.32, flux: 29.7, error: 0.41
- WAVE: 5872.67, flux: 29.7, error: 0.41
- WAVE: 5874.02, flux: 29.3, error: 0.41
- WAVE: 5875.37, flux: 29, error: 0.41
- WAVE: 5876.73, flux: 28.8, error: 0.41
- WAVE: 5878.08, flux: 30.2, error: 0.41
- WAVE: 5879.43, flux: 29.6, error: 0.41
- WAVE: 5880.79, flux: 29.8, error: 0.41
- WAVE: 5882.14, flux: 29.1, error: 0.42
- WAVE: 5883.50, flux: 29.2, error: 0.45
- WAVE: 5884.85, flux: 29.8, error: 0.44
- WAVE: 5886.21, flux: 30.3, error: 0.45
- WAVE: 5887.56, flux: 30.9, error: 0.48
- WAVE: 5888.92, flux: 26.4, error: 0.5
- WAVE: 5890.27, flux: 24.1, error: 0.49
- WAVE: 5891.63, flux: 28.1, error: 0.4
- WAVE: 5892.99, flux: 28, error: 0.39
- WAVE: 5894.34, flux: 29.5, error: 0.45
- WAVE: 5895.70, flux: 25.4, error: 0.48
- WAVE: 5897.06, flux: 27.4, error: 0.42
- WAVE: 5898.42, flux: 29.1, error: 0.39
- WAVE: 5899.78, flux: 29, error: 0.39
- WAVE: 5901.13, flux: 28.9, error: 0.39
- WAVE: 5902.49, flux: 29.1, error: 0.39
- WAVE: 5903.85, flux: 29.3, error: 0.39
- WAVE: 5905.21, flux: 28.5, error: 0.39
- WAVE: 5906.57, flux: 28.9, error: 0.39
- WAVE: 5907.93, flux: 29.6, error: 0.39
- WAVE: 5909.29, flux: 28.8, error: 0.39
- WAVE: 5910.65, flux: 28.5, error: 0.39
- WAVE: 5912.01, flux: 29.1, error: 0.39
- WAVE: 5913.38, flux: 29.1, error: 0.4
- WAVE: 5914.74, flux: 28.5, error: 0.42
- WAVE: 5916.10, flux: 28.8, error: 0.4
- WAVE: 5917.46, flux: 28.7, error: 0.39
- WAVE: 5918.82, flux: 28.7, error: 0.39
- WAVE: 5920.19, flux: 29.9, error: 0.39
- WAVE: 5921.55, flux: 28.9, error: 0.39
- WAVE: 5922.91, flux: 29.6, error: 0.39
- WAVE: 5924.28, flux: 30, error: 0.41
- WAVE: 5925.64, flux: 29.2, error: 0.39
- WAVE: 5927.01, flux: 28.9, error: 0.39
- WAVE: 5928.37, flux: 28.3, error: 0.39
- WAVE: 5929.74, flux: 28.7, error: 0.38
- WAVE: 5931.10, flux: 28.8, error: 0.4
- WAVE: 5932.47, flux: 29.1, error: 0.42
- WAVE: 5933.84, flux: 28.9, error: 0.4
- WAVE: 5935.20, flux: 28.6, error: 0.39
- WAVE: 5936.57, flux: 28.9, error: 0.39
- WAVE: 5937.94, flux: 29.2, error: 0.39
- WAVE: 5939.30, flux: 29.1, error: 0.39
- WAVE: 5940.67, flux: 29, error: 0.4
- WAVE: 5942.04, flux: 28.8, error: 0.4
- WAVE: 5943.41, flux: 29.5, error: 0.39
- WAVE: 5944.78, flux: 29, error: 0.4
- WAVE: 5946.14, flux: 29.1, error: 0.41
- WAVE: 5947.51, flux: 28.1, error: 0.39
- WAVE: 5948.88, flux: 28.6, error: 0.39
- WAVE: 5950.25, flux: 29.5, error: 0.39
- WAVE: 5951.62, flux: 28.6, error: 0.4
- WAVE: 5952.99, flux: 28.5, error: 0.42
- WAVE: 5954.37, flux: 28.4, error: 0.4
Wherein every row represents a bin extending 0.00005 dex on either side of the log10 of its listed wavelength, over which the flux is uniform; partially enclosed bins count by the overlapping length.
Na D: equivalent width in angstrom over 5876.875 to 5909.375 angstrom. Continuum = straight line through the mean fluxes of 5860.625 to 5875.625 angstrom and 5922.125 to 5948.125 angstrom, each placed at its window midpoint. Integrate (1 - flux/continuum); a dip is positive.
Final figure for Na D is 0.5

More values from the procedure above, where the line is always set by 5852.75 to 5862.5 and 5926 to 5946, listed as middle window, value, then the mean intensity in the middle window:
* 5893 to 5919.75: 0.3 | 28.7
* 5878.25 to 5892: 0.1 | 28.8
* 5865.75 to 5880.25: -0.2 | 29.3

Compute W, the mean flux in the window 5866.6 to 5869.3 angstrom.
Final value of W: 29.3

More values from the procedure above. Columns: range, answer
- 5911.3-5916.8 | 28.9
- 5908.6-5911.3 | 28.7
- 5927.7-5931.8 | 28.6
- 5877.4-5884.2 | 29.6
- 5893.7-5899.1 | 27.8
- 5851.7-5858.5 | 28.9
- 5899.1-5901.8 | 29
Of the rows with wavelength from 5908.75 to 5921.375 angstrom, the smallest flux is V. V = 28.5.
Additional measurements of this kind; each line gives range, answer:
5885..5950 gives 24.1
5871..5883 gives 28.8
